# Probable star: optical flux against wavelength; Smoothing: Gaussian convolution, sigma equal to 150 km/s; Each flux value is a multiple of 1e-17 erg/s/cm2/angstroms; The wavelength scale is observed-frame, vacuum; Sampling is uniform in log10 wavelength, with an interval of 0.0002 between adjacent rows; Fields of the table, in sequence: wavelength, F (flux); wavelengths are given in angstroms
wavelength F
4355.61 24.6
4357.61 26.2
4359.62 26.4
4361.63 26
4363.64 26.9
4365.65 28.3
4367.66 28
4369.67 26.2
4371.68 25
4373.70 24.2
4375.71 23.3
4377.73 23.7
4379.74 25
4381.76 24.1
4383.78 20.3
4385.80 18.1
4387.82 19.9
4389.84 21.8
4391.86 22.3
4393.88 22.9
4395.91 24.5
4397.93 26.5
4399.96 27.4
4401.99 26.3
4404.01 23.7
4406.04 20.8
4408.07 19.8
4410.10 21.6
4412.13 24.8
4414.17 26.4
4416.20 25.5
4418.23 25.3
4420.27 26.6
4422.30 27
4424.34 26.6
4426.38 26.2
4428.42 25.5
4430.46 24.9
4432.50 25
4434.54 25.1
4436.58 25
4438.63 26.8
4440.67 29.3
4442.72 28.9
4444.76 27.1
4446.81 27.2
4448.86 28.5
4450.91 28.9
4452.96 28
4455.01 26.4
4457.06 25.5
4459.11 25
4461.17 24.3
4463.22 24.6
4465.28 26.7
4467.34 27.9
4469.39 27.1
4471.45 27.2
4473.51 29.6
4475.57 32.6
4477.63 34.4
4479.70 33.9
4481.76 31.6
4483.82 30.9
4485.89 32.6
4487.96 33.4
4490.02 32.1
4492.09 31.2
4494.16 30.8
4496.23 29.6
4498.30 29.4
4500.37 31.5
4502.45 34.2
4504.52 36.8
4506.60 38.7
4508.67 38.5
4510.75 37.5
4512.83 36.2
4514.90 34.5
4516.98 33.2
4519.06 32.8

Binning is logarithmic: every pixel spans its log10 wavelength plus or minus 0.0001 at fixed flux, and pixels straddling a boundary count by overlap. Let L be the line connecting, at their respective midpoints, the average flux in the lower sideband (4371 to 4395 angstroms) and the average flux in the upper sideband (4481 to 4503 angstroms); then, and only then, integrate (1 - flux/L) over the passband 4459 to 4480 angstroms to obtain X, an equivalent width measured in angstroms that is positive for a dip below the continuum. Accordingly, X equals 0.9 angstroms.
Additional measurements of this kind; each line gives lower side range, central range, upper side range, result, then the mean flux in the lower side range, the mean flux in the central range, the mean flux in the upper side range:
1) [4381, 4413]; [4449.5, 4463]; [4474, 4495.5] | 1.31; 22.8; 26.3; 32.2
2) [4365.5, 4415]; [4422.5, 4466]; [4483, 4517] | 3.17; 23.7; 26.5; 33.6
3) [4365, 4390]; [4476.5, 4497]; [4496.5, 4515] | 0.78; 23.7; 32.1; 35.1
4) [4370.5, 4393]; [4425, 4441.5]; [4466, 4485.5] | 0.62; 22.6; 26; 30.6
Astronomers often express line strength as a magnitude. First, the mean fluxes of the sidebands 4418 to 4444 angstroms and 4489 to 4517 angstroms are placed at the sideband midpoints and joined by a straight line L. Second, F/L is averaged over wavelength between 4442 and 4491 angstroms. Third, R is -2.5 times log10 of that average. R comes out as 0.04 mag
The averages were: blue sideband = 26.4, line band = 28.9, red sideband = 33.9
